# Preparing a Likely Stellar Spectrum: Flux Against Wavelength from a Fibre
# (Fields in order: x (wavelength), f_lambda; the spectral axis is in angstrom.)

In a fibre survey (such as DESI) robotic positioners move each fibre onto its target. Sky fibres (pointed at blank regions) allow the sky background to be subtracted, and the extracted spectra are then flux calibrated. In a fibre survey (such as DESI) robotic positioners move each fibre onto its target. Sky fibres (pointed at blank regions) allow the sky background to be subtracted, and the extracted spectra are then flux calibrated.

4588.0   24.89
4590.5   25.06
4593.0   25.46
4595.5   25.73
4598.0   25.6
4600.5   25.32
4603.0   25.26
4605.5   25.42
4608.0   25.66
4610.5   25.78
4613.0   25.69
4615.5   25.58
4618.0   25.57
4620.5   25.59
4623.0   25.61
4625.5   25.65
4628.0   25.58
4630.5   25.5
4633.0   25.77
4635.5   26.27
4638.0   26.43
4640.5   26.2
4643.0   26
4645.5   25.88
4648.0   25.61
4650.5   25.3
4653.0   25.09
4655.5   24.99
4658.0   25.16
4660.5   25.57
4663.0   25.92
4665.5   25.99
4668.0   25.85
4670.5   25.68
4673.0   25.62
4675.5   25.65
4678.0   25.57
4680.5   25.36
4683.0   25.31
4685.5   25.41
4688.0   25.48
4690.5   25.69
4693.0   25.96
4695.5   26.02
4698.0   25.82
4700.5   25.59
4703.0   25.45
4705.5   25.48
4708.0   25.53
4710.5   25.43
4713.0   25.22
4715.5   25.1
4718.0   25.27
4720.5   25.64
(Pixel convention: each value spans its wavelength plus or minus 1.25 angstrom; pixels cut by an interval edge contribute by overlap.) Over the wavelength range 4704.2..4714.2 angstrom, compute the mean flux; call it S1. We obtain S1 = 25.4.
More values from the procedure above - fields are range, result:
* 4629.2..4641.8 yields 26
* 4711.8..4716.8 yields 25.2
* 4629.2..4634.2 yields 25.6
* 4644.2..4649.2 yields 25.7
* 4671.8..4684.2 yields 25.5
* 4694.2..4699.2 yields 25.9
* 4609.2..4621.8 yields 25.6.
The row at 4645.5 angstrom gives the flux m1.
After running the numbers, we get 25.88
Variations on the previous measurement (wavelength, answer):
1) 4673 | 25.62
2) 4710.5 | 25.43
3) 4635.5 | 26.27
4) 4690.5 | 25.69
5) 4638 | 26.43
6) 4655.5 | 24.99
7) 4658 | 25.16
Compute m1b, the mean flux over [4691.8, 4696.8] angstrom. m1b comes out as 26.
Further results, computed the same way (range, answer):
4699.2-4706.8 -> 25.5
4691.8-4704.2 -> 25.8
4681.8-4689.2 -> 25.4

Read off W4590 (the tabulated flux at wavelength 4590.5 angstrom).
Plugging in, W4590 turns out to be 25.06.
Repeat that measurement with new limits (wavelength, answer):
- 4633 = 25.77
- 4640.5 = 26.2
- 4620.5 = 25.59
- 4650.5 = 25.3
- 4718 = 25.27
